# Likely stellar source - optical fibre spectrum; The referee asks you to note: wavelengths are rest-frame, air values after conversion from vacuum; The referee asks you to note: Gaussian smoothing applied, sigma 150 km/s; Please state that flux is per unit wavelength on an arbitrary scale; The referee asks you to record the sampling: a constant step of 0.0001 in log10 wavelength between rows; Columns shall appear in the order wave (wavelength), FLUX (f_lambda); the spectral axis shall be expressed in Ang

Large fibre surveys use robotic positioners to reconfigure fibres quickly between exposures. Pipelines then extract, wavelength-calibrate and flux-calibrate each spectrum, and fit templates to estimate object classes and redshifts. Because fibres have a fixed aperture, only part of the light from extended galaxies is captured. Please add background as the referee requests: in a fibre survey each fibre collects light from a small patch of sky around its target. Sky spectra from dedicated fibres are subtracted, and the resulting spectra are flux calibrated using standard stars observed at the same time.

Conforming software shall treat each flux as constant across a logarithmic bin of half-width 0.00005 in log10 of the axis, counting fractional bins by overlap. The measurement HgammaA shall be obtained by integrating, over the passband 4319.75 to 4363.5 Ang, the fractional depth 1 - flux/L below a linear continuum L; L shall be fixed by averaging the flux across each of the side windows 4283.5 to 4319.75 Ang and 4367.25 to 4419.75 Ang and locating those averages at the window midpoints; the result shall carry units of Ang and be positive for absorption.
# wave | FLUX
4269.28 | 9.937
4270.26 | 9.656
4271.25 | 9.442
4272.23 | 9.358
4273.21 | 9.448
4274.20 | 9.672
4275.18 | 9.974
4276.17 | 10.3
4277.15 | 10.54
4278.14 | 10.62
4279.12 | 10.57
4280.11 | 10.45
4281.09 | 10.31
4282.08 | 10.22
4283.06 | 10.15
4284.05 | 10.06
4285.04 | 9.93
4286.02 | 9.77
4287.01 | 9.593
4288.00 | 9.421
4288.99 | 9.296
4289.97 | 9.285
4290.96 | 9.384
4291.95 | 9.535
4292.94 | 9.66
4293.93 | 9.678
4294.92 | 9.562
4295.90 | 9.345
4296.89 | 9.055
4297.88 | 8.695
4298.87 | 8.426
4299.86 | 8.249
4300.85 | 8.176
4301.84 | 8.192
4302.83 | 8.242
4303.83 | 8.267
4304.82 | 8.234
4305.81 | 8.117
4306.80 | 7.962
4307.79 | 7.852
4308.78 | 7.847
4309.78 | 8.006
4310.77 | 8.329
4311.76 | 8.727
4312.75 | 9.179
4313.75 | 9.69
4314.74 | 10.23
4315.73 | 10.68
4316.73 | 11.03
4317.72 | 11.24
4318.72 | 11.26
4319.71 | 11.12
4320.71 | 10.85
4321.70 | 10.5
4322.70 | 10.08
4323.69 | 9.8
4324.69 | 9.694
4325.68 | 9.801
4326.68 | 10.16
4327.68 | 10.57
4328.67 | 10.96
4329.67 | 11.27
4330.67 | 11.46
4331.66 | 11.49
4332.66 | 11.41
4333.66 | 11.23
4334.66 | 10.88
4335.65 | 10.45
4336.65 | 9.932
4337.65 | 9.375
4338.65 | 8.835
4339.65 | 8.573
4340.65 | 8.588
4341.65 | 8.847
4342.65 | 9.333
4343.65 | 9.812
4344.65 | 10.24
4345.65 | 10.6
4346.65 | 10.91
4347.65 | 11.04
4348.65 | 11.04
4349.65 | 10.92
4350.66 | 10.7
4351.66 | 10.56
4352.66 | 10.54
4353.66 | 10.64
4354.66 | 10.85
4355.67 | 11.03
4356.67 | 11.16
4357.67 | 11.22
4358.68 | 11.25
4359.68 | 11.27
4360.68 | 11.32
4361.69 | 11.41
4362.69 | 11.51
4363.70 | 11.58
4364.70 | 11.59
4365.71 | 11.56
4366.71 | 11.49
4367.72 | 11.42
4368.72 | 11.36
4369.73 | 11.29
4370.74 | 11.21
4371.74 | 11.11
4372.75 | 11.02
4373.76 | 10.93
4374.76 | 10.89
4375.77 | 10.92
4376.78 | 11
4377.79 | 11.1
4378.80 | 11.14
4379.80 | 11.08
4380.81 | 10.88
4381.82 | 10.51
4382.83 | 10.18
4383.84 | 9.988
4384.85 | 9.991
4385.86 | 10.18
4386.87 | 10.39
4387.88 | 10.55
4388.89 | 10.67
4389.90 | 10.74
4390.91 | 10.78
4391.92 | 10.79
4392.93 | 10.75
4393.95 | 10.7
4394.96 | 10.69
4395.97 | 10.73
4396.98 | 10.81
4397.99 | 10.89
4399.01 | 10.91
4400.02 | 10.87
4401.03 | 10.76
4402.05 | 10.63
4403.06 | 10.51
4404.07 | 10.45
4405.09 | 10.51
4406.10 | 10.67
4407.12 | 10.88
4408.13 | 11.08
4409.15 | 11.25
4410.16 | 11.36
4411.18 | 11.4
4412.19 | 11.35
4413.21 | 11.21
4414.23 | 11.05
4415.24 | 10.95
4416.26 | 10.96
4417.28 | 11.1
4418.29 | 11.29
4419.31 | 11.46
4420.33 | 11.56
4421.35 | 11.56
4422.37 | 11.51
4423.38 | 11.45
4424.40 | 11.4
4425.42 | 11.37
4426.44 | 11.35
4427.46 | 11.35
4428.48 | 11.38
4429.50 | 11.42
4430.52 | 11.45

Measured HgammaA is -2.6 Ang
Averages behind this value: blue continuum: 9.2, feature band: 10.5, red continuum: 10.9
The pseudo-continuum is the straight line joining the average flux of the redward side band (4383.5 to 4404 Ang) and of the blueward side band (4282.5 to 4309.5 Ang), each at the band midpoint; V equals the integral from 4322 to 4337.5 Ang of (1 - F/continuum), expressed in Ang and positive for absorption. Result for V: -1.7 Ang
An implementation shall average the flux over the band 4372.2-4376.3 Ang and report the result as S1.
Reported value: 10.9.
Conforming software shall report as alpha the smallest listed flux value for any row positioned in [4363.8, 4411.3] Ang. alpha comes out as 9.988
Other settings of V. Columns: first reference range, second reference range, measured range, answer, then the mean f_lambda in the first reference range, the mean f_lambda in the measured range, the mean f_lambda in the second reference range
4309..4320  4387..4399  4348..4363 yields -1.0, 9.88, 11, 10.7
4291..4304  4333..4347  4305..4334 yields -1.9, 8.88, 10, 9.83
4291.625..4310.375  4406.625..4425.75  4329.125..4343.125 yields -1.1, 8.57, 10.1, 11.3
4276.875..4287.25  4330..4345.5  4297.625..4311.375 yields 2.7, 10.2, 8.18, 10.1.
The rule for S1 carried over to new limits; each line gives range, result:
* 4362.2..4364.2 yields 11.5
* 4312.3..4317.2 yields 10.2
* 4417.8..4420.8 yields 11.4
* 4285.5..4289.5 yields 9.54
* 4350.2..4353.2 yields 10.6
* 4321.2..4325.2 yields 10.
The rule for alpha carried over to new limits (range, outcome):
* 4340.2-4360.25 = 8.588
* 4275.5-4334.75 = 7.847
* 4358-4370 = 11.25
